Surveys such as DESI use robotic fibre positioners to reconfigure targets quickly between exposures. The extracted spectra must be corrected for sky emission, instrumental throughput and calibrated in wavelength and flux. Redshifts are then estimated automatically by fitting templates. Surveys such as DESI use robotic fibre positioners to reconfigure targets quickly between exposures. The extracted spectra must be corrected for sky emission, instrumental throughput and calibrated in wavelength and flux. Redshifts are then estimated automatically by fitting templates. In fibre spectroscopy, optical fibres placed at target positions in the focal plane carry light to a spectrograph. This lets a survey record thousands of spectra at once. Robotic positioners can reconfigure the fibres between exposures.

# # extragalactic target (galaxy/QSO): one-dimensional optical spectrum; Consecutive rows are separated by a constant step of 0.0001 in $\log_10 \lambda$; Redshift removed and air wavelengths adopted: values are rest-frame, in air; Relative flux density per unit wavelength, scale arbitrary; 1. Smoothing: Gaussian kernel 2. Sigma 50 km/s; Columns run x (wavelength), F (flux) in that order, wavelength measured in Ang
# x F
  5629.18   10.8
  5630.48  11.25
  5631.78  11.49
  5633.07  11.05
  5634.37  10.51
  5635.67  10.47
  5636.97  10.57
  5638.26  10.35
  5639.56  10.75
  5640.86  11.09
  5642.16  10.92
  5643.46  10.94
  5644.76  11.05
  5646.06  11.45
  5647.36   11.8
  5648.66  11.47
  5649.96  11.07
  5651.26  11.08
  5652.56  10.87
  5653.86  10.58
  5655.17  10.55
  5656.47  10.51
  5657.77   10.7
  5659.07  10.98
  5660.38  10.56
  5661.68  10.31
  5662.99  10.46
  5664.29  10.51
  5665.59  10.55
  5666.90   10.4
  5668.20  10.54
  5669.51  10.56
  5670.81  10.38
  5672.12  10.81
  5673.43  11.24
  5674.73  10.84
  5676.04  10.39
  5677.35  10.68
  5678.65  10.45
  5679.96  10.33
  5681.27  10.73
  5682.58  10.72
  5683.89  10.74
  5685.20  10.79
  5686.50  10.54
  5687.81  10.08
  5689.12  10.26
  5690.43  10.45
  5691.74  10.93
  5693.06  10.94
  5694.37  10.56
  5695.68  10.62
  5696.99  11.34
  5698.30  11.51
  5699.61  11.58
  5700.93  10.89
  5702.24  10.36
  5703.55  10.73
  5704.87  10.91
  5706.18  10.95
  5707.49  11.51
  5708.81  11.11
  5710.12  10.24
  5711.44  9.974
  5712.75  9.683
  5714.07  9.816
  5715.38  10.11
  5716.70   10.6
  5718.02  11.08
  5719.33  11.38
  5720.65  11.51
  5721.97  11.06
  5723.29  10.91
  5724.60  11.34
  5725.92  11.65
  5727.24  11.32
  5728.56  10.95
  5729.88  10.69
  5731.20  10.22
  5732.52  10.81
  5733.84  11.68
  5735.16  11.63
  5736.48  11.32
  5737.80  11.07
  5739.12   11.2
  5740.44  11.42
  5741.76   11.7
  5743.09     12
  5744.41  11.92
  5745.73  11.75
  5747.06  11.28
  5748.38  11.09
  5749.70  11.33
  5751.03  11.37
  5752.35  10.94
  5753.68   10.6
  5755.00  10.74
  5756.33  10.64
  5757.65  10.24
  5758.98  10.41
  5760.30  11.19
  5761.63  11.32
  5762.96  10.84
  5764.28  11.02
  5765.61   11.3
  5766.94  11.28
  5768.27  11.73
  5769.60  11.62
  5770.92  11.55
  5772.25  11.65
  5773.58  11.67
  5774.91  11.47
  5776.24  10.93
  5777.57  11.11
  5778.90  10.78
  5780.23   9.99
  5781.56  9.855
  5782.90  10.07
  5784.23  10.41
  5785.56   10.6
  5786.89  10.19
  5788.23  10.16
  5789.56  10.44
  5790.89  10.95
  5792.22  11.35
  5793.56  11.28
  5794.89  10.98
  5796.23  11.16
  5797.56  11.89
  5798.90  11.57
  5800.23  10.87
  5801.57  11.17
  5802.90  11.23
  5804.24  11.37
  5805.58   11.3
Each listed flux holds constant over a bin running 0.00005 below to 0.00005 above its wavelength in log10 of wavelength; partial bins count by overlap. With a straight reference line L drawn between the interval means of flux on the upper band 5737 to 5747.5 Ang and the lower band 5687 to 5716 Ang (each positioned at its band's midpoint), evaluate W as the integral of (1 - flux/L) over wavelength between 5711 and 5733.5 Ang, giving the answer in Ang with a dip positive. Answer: 0.65 Ang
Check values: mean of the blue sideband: 10.7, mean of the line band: 10.8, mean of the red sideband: 11.5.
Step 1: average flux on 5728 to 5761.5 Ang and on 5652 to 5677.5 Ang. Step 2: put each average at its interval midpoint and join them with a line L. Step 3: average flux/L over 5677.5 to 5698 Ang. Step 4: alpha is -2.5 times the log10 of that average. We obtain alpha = 0.01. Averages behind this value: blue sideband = 10.6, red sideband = 11.1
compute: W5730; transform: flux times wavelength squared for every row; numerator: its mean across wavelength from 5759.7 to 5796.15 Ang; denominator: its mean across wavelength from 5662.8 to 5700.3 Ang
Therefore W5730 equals 1.06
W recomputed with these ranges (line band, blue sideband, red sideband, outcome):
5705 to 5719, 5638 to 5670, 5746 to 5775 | 0.6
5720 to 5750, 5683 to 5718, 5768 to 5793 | -1.5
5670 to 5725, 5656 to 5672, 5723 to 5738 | 0.6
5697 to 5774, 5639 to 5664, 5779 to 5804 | -1.7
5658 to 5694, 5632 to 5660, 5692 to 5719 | 0.7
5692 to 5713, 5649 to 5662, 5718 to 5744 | 0.4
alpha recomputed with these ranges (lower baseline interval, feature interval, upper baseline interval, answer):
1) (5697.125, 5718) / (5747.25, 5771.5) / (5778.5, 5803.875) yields -0.03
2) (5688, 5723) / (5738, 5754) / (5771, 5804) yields -0.05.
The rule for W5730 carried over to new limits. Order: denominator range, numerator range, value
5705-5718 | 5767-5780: 1.10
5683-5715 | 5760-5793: 1.05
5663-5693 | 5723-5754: 1.09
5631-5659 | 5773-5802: 1.04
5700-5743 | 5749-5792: 1.01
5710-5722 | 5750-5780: 1.07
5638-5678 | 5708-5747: 1.05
